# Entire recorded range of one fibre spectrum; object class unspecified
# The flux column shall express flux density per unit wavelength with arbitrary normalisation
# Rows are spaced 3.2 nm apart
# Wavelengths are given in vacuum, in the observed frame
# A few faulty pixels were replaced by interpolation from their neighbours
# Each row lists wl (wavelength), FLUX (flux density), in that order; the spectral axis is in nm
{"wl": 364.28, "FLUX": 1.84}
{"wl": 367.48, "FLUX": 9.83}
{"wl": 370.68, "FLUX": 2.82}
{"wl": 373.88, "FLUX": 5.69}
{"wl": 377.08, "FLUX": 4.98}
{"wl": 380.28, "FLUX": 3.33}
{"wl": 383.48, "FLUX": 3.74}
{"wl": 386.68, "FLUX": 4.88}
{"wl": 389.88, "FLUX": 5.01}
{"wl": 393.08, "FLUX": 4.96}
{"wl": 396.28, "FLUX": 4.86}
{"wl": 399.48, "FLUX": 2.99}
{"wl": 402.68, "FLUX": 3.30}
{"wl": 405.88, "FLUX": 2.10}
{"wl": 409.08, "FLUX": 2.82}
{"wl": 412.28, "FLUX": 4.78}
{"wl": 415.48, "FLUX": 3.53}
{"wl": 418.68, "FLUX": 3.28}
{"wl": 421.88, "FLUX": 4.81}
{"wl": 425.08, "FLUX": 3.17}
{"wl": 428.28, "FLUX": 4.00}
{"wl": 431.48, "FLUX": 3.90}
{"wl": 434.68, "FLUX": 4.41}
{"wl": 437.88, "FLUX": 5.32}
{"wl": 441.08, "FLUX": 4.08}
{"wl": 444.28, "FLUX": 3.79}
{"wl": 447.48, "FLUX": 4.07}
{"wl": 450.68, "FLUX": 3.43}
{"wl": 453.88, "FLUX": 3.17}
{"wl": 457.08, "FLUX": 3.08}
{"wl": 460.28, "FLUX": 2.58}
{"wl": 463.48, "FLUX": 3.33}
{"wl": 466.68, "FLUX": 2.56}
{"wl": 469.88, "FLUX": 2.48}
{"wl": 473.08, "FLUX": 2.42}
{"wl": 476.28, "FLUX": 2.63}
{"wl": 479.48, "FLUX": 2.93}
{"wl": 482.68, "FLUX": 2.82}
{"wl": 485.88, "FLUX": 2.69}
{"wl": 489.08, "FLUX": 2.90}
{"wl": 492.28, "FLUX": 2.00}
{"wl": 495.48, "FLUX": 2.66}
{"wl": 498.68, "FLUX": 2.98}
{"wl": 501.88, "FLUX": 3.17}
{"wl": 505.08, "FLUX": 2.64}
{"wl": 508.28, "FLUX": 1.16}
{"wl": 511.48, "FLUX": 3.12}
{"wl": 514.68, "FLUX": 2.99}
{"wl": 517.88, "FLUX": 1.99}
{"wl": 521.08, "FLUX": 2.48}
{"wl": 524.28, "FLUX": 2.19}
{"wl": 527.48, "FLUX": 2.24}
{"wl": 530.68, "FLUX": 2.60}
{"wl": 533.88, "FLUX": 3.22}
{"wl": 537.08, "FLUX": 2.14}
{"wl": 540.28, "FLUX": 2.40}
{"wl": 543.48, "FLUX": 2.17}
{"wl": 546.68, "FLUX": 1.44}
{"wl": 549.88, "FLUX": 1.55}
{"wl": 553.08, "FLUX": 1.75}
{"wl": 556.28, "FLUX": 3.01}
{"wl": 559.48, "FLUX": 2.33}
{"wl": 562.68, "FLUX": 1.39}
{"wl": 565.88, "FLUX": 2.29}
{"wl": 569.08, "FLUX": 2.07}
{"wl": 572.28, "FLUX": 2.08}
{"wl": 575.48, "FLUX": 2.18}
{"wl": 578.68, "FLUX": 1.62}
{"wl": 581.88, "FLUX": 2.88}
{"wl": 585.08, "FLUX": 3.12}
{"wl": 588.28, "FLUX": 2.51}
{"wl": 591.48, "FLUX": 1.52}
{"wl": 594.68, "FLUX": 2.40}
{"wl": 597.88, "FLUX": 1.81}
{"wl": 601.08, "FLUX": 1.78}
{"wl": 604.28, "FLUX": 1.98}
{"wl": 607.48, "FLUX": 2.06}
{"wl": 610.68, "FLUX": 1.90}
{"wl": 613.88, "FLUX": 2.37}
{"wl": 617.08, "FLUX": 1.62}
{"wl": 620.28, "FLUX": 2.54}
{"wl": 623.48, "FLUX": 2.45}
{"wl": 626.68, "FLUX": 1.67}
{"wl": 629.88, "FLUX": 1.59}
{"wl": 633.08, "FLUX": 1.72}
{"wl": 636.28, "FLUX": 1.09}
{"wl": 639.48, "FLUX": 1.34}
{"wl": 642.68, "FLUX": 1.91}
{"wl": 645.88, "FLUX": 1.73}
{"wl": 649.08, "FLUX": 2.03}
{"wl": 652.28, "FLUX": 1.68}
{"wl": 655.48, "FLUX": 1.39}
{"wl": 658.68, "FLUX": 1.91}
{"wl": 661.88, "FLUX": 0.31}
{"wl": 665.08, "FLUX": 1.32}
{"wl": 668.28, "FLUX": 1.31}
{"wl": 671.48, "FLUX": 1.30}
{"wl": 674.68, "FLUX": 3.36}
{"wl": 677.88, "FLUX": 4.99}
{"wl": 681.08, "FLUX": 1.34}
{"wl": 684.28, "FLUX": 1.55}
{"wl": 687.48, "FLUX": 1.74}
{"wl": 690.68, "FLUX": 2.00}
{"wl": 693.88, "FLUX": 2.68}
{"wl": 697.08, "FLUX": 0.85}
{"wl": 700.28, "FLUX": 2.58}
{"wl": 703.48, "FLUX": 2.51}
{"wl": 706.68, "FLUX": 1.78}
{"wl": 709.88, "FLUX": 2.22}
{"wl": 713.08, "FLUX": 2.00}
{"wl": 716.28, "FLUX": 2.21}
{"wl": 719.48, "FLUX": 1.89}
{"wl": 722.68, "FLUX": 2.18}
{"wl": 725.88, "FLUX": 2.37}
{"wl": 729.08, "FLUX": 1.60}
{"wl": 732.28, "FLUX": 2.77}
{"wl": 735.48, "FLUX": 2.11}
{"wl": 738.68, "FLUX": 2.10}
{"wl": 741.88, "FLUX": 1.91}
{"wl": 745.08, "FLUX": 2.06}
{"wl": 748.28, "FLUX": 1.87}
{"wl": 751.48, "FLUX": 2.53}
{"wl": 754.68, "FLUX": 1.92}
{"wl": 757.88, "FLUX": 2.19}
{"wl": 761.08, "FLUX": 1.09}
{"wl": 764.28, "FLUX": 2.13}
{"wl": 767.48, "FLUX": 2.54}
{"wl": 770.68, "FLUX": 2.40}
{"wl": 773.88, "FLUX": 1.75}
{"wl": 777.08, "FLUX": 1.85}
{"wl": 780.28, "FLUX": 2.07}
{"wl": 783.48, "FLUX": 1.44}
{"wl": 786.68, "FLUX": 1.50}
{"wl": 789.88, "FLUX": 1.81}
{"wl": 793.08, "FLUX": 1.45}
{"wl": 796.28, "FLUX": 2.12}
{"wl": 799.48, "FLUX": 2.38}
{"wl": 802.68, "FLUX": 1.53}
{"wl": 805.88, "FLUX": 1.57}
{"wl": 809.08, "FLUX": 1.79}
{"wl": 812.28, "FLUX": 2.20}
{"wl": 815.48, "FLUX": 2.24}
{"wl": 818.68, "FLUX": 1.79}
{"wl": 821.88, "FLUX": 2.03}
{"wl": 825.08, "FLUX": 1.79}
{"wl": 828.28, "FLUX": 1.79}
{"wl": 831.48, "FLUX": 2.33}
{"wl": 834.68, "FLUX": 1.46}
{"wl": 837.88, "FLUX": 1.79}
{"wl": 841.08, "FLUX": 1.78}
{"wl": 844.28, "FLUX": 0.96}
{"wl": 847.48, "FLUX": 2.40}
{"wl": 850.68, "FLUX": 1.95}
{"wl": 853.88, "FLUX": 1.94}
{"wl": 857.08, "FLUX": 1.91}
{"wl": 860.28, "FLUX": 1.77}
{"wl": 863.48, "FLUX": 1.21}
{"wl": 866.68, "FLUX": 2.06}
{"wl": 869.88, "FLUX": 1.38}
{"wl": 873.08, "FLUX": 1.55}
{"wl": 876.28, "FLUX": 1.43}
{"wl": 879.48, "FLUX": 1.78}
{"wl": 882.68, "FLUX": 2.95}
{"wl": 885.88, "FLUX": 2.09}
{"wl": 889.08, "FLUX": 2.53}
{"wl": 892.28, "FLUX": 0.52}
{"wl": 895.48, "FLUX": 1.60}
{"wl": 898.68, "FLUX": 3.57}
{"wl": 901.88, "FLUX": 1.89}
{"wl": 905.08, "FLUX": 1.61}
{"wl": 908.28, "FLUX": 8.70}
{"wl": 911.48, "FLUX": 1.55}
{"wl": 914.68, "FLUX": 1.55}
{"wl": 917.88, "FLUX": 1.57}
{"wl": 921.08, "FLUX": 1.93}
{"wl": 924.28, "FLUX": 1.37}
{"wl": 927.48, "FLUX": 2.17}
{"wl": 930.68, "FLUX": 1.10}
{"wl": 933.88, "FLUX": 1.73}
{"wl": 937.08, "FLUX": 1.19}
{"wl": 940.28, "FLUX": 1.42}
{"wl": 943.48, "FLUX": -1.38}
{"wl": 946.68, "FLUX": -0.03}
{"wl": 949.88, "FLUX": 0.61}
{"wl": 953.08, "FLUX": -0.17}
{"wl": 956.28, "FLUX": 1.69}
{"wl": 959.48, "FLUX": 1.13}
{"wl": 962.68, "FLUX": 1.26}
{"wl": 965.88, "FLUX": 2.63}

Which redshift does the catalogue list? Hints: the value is 0.814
